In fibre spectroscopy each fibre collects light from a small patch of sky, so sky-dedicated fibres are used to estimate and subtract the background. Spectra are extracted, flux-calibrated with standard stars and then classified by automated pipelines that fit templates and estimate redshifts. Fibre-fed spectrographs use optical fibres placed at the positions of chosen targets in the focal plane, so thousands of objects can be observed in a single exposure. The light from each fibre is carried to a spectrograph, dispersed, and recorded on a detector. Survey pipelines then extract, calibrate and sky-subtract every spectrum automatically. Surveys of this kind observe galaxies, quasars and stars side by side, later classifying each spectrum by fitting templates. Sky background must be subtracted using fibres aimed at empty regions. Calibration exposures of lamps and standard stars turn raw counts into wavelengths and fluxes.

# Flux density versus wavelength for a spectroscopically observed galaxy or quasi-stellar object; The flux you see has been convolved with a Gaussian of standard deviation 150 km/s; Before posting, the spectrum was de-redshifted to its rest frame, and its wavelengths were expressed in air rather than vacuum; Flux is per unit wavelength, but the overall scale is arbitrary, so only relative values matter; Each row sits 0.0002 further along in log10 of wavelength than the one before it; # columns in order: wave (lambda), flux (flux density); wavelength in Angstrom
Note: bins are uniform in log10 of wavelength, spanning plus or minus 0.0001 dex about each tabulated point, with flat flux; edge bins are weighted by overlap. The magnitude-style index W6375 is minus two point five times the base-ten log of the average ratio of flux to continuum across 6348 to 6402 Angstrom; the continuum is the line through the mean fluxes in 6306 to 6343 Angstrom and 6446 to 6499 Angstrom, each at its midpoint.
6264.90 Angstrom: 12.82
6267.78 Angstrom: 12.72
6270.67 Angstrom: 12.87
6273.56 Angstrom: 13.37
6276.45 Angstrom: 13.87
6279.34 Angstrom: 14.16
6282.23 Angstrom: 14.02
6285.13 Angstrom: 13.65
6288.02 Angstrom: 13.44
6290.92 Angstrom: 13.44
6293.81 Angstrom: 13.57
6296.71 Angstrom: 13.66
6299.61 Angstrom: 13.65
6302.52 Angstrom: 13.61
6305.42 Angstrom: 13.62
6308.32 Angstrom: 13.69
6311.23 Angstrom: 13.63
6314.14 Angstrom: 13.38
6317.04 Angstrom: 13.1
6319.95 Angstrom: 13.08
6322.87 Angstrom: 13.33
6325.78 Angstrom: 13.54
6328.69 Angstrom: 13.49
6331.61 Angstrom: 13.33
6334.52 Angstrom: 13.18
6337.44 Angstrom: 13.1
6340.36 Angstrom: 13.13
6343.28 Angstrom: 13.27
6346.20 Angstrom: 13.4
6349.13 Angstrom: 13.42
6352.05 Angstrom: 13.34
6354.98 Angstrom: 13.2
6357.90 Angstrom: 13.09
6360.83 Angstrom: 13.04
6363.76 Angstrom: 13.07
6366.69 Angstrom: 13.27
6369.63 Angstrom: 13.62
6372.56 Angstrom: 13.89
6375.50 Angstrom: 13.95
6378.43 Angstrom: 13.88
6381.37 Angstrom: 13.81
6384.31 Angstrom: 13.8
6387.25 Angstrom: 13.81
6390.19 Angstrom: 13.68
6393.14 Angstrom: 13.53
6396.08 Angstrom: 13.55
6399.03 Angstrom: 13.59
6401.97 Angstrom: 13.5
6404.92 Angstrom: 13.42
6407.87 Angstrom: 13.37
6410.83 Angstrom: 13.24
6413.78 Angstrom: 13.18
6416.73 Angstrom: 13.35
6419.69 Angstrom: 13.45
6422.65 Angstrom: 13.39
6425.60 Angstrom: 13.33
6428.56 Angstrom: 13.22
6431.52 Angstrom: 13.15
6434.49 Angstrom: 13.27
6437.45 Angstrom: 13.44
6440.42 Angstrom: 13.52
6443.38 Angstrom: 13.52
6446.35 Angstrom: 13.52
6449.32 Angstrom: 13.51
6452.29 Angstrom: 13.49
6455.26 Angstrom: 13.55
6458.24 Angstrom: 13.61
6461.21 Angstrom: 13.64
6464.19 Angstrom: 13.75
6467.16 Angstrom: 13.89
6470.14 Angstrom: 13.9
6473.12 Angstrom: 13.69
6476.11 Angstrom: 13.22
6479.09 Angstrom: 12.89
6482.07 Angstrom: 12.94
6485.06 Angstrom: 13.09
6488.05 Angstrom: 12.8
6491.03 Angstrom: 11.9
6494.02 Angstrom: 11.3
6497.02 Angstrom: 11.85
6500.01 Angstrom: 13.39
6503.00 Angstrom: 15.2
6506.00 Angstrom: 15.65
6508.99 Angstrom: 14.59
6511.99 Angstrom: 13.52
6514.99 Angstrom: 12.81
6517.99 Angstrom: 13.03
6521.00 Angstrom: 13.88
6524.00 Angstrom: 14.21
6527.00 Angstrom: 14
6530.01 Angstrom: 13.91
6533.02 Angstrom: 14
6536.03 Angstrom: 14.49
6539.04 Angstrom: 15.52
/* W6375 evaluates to -0.02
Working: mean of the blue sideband 13.3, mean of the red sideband 13.1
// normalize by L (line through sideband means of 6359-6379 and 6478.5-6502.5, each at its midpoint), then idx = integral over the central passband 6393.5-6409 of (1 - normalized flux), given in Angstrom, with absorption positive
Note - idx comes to -0.26 Angstrom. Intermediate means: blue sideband 13.5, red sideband 12.6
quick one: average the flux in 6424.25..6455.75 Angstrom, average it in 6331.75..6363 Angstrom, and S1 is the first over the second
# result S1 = 1.0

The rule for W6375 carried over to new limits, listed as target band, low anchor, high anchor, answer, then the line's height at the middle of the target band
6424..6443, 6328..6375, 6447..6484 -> 0.01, 13.4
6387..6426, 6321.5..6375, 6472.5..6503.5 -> -0.03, 13.1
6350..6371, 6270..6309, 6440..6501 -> 0.02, 13.5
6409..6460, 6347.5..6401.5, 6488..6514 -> 0.00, 13.5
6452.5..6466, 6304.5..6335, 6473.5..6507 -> -0.04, 13.1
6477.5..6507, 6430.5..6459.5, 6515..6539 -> 0.06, 13.7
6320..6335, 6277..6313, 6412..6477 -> 0.02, 13.6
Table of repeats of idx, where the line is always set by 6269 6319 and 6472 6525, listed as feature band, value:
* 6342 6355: 0.2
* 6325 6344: 0.3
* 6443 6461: -0.2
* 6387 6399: -0.2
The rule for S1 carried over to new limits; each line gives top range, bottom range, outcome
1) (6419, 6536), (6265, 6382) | 1.00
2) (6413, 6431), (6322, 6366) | 1.00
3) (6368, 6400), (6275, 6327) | 1.01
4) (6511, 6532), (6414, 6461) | 1.02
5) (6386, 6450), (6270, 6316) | 0.99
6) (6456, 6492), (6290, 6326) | 0.99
